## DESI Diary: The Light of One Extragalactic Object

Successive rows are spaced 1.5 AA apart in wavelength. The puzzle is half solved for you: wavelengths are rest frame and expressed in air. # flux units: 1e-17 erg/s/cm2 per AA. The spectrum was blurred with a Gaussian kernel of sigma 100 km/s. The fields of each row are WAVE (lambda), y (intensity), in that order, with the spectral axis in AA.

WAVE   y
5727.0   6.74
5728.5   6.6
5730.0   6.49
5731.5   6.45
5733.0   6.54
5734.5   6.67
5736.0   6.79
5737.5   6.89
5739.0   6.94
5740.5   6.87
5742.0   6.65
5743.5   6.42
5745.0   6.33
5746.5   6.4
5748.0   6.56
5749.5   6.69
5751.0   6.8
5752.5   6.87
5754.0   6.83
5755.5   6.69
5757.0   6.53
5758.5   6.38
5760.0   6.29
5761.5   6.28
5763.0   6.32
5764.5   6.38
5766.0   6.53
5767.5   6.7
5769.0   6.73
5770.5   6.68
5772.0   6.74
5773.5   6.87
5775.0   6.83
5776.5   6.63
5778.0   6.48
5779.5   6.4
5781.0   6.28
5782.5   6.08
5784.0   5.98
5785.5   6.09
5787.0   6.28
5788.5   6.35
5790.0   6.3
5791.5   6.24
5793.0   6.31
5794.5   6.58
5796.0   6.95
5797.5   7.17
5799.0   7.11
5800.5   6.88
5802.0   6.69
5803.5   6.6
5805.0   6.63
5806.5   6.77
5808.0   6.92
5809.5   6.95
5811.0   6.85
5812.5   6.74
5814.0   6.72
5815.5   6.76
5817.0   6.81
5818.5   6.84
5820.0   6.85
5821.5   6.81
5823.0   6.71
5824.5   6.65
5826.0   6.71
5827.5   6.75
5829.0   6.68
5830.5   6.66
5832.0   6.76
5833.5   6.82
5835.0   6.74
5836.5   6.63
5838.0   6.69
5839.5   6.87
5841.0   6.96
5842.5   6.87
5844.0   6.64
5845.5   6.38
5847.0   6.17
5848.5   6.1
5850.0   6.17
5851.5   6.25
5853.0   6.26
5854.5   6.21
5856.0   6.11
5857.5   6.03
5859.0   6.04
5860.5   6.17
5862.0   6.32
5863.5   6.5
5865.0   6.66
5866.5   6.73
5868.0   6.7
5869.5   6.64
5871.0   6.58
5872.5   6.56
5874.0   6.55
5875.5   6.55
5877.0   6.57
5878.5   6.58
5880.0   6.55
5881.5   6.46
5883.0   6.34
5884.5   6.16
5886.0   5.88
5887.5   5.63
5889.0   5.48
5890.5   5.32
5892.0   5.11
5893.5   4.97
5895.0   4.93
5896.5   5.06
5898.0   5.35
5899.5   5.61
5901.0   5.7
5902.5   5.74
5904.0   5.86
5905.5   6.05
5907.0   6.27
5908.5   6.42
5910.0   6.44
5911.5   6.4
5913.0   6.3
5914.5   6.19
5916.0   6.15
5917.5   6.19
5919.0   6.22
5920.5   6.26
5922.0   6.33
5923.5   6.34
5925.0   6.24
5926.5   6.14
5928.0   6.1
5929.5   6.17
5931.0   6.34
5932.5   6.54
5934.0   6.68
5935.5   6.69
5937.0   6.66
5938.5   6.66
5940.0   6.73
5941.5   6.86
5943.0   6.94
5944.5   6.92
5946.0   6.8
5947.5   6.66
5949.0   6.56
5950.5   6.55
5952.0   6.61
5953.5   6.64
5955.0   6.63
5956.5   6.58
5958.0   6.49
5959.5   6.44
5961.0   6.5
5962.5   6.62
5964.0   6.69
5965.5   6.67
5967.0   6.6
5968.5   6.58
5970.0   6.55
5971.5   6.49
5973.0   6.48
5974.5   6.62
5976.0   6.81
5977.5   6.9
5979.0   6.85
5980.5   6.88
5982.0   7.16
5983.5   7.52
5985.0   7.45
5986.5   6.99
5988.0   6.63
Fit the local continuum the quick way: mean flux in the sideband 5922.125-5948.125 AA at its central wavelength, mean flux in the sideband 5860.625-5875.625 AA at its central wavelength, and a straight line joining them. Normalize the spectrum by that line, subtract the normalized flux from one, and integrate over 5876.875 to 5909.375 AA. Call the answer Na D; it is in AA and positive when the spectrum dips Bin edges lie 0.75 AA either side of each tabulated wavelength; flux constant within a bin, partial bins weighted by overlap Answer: 3.7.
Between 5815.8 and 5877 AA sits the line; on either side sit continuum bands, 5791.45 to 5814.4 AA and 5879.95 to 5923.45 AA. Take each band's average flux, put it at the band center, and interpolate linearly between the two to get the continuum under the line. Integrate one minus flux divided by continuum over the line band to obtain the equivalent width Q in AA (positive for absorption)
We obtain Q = -1.6 AA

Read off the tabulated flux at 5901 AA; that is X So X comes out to 5.7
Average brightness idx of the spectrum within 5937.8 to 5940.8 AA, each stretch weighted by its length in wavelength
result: 6.7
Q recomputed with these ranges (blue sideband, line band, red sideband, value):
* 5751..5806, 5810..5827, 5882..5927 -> -1.1 AA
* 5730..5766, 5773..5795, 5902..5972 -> 0.6 AA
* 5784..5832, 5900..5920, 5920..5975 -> 1.3 AA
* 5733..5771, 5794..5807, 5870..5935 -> -0.8 AA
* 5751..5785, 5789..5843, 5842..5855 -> -2.8 AA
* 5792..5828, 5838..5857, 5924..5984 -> 0.9 AA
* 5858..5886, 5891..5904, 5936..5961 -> 2.4 AA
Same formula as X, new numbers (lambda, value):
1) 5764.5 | 6.38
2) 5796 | 6.95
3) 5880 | 6.55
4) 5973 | 6.48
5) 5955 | 6.63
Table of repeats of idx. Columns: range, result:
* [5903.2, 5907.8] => 6.06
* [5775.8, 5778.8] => 6.55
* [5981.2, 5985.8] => 7.37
